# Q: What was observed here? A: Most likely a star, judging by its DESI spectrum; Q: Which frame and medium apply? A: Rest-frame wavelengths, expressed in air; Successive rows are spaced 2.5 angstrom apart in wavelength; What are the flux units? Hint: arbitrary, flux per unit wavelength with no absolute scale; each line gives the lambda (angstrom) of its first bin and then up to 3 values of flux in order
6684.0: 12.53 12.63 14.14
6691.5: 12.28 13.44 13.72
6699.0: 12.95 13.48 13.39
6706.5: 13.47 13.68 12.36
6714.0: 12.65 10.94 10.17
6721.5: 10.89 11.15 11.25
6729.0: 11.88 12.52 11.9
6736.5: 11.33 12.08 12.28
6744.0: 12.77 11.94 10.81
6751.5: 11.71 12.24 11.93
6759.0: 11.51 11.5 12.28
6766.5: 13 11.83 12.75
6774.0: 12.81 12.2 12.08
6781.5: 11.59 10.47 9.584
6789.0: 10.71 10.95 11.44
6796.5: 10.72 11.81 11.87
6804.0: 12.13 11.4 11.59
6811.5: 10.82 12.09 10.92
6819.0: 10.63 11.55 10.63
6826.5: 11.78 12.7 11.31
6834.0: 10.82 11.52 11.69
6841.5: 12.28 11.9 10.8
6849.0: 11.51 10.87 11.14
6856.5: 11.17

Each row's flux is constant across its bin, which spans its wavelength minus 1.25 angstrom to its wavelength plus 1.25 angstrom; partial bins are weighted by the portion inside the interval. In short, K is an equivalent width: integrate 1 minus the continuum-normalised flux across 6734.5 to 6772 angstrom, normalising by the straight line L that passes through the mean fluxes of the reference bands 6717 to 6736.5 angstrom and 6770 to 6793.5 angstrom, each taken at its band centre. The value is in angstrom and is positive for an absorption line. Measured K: -1.85 angstrom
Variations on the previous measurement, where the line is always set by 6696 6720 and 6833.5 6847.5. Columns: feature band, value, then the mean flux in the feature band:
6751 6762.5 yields 0.4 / 11.8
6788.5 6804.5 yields 0.7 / 11.4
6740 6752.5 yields 0.4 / 11.9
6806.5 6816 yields 0.3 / 11.4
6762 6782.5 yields -0.3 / 12.3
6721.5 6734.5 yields 0.9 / 11.6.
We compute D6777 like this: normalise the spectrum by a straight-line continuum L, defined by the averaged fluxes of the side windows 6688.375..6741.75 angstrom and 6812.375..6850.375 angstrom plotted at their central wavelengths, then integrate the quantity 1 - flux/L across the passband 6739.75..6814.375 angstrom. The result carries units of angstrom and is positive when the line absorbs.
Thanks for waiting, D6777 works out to 1.2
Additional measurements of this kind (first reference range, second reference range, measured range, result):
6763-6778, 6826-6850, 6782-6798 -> 2.0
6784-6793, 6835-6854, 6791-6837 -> -2.1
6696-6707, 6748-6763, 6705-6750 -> 2.3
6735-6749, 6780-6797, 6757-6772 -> -0.9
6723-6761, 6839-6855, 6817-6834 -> 0.2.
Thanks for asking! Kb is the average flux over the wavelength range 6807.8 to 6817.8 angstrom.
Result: 11.4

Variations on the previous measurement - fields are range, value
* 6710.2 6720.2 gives 11.5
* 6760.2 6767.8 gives 12.3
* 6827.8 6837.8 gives 11.6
